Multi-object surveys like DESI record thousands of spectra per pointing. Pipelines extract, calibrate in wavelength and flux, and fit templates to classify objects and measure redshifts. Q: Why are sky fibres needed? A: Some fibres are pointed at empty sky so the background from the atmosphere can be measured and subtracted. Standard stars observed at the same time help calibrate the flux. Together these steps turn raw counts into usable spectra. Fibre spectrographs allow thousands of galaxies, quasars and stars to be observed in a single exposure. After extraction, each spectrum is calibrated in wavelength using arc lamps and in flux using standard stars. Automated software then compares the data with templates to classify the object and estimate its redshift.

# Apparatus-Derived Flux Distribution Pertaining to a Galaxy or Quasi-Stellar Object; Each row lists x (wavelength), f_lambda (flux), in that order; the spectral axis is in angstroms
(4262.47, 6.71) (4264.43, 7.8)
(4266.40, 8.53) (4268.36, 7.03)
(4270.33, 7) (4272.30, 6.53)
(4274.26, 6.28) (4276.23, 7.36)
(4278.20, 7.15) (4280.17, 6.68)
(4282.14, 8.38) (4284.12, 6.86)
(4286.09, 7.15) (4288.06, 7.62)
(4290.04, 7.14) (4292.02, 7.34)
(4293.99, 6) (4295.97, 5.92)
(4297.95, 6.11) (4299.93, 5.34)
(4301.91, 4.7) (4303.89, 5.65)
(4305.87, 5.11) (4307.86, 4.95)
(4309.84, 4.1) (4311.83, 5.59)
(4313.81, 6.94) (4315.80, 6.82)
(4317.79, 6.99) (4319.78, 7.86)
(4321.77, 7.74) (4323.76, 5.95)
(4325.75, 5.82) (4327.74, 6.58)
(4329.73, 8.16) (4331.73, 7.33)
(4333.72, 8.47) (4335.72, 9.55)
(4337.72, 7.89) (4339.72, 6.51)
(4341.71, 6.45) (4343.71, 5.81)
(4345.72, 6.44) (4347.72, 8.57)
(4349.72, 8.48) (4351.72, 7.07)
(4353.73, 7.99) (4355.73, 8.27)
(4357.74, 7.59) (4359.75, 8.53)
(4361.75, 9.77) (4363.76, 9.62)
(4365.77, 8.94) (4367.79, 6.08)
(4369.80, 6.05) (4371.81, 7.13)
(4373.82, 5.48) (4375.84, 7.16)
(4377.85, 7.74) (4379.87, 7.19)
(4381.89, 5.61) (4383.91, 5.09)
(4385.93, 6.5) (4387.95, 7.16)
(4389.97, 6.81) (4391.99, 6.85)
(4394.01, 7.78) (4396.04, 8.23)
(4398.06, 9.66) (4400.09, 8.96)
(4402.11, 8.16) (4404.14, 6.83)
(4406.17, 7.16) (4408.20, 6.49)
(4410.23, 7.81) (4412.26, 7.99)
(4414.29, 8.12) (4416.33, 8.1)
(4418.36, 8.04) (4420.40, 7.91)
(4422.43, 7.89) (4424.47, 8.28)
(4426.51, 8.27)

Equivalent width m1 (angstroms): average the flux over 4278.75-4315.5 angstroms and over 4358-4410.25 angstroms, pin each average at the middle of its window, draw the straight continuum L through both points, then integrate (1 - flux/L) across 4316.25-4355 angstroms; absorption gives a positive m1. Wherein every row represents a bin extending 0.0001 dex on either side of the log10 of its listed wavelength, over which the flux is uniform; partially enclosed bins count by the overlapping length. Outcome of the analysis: -3.5 angstroms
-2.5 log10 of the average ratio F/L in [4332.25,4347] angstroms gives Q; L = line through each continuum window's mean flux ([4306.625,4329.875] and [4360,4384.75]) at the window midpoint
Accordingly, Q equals -0.10 mag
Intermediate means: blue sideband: 6.38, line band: 7.33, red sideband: 7.21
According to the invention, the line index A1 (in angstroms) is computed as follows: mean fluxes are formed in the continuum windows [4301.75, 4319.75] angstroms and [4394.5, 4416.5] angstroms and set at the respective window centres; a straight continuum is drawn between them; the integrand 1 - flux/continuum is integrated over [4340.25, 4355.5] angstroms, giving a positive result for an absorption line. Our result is -1.4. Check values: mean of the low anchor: 5.81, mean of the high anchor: 7.94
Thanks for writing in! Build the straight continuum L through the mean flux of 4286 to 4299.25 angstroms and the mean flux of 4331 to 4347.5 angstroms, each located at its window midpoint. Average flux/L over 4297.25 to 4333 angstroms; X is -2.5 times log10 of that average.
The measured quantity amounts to 0.13 mag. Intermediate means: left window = 6.69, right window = 7.36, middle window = 6.23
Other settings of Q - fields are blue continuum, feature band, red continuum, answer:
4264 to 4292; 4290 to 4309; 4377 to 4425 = 0.26 mag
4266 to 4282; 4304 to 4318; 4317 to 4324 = 0.26 mag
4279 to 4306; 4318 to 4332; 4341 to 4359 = 0.00 mag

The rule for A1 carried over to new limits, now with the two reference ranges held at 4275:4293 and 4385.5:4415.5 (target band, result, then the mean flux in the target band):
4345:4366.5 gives -2.29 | 8.32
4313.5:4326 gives 0.78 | 6.93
